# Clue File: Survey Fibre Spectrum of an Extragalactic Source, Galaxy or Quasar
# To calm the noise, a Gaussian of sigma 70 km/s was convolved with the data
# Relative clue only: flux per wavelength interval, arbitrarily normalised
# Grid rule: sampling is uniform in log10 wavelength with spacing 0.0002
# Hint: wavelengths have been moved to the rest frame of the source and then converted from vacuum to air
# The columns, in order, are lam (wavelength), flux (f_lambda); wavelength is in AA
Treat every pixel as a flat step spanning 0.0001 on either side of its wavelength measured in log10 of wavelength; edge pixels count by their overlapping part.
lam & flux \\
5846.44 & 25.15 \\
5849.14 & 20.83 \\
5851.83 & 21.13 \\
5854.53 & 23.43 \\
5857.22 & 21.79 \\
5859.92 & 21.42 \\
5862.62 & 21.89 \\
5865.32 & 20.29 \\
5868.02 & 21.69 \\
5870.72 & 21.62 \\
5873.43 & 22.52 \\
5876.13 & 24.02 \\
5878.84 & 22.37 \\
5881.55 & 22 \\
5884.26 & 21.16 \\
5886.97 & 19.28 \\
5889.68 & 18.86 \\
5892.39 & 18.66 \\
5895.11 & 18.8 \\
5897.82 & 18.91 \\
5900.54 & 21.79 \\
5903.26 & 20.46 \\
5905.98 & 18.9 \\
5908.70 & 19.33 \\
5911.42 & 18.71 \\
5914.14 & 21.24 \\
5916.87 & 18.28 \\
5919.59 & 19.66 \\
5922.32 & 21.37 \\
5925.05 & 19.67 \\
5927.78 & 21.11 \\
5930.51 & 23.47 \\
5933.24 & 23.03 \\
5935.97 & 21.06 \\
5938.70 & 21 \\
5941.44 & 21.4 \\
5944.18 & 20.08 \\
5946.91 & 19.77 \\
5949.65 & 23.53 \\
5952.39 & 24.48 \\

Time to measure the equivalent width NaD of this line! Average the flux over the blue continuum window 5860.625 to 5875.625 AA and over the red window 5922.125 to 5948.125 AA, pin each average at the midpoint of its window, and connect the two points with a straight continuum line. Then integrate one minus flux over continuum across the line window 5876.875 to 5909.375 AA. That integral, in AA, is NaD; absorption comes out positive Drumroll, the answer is 2.12 AA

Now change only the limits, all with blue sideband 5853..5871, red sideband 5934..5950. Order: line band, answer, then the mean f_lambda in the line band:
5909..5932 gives 0.9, 20.4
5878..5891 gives 0.5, 20.7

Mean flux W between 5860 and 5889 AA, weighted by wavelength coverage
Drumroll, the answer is 21.6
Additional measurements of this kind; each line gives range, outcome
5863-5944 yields 20.7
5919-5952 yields 21.4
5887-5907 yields 19.5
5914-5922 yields 19.7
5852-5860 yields 22.2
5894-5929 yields 19.9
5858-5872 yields 21.4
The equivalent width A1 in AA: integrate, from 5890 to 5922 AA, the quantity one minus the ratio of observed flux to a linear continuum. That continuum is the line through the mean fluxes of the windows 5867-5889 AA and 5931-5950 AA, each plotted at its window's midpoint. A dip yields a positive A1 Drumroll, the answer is 3.0 AA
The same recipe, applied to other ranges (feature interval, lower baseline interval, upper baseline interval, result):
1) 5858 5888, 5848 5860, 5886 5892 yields -2.1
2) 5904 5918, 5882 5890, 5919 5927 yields 0.6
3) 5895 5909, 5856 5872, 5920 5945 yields 1.0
